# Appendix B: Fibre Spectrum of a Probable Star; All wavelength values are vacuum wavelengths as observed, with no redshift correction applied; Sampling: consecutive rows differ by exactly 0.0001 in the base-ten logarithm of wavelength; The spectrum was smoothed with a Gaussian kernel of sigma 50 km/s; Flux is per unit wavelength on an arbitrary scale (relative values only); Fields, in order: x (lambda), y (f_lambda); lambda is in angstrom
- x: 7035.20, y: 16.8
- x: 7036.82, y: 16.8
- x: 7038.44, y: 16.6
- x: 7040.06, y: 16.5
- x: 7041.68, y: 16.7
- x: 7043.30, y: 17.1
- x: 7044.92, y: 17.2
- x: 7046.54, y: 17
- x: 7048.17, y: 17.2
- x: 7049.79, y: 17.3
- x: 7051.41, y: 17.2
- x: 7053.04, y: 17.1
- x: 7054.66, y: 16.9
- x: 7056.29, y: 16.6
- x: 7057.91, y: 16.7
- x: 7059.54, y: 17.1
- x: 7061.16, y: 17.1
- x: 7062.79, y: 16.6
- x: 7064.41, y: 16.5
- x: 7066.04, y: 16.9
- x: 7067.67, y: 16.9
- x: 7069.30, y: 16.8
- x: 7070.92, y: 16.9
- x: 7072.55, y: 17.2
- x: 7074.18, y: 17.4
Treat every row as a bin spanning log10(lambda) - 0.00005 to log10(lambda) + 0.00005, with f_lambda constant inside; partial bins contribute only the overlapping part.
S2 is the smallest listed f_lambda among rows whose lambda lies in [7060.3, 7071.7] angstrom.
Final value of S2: 16.5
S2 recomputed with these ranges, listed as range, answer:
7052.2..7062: 16.6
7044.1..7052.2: 17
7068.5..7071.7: 16.8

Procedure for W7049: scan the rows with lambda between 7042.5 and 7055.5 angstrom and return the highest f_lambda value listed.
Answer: 17.3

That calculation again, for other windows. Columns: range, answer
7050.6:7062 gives 17.2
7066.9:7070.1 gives 16.9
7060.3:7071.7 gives 17.1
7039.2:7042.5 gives 16.7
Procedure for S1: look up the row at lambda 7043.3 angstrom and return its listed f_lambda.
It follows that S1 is 17.1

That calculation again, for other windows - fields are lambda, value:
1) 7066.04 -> 16.9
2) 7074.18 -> 17.4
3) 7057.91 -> 16.7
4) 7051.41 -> 17.2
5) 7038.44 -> 16.6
